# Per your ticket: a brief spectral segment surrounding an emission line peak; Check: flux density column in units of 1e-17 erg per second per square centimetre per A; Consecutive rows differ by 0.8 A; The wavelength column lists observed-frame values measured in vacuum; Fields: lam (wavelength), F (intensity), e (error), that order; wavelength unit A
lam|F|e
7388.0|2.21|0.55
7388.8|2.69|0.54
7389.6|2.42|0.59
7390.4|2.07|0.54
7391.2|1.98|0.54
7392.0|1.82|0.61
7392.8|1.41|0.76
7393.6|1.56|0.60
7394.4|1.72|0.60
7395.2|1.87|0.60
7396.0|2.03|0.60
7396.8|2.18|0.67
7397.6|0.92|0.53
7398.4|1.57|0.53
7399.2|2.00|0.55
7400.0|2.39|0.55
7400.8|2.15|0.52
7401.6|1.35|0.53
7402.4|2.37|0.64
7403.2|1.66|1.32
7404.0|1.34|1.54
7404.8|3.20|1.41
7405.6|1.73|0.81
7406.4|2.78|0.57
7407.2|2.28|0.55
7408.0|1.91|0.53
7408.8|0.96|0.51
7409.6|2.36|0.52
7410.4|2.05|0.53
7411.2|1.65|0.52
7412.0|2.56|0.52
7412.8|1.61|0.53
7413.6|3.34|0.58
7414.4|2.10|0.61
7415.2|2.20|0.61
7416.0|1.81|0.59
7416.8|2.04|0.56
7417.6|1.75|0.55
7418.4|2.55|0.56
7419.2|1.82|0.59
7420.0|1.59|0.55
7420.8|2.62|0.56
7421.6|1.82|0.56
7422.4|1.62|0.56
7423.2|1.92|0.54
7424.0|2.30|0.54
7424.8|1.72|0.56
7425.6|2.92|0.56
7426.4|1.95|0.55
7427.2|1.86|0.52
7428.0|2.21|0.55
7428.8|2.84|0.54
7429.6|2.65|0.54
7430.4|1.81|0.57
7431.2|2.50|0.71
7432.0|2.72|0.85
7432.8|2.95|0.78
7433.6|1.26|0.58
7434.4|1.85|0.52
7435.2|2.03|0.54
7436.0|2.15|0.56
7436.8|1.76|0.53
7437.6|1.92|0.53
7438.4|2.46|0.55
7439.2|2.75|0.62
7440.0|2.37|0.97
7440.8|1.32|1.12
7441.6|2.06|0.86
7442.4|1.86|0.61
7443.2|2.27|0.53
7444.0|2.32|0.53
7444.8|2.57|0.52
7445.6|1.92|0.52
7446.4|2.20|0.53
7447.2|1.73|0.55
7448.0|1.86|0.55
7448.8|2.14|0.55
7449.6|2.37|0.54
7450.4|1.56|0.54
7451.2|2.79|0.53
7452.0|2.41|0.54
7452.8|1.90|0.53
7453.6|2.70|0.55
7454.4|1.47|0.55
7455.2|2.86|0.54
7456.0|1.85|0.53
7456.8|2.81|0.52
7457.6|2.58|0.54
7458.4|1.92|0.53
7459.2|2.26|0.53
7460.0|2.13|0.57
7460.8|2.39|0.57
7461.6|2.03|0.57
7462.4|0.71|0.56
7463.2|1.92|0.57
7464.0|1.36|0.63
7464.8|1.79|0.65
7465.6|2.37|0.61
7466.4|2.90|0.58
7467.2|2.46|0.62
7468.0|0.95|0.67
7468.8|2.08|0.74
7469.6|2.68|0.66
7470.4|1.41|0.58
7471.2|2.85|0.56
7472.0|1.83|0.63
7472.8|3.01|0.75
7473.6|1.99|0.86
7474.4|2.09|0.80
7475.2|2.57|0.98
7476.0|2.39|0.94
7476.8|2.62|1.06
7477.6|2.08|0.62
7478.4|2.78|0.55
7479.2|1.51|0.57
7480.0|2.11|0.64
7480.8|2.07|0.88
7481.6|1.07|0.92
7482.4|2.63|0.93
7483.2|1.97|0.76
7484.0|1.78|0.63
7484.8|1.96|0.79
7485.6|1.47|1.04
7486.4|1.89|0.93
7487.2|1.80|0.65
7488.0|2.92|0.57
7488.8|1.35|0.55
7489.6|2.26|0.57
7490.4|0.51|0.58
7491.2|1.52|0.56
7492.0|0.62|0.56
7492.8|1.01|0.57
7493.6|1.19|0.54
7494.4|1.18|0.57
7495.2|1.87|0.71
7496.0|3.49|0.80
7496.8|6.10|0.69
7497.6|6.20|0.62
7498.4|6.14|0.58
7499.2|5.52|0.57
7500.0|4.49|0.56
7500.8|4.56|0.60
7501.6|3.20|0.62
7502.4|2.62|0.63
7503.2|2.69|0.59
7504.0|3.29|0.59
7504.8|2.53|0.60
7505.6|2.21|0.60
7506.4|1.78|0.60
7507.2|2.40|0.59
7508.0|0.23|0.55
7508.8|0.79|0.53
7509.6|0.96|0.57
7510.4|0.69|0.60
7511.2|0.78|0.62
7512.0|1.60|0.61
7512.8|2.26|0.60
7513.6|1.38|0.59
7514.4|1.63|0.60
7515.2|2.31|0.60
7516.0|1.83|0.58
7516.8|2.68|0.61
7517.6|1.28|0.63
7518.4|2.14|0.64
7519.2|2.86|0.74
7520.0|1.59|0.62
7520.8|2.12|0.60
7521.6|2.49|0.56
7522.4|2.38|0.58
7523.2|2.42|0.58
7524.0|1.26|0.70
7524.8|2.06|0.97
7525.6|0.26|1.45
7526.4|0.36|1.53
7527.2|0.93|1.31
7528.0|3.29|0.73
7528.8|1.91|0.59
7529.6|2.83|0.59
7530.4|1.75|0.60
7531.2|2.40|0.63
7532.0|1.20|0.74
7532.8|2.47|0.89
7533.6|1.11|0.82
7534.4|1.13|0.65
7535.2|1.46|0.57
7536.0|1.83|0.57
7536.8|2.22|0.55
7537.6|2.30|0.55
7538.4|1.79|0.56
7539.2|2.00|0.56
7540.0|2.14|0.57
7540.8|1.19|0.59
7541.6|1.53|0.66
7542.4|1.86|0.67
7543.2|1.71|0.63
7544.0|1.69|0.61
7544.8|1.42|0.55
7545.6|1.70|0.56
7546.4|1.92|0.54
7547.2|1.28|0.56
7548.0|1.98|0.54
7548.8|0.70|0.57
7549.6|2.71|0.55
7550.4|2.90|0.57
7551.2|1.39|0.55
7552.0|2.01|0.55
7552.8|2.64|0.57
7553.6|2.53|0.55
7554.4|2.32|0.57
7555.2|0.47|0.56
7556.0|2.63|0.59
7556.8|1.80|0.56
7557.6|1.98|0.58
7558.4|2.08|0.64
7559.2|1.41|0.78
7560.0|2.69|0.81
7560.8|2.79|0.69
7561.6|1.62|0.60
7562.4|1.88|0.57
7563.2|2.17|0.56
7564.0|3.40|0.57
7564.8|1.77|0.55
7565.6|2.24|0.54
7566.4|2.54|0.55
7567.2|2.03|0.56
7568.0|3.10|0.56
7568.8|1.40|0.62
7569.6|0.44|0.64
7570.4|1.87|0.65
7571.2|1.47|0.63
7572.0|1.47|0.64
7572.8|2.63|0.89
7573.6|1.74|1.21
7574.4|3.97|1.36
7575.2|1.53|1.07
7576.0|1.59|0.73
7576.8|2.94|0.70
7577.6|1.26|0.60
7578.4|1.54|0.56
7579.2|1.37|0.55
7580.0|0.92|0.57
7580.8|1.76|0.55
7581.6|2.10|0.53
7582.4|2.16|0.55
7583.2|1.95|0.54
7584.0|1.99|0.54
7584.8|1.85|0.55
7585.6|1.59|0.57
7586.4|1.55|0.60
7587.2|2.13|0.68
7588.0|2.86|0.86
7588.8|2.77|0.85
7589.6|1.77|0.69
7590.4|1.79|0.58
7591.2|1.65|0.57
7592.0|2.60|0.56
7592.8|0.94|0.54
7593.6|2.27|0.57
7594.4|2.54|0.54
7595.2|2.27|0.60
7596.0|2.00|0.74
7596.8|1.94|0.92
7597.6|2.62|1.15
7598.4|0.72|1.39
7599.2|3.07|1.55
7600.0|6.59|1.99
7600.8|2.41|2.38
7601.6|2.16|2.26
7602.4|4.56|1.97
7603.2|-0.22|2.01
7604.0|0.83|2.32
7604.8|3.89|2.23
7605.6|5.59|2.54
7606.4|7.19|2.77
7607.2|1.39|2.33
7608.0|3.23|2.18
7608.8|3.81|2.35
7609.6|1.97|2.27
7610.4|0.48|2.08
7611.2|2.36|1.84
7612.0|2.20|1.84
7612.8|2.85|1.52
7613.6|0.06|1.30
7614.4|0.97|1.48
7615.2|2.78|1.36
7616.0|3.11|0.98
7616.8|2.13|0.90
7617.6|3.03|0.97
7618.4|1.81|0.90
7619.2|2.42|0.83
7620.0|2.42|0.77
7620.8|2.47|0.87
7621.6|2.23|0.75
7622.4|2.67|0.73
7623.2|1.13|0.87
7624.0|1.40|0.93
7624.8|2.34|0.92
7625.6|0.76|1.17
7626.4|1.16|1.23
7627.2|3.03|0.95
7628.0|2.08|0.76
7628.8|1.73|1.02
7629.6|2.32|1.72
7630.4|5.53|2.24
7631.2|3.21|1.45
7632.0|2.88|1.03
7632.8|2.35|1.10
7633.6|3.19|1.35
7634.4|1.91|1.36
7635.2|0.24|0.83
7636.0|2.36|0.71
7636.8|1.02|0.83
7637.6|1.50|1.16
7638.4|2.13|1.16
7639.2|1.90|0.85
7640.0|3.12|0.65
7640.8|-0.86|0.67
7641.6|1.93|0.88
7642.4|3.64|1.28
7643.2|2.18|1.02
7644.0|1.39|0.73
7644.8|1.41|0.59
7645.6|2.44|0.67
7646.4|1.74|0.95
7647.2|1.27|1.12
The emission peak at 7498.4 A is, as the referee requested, Hbeta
